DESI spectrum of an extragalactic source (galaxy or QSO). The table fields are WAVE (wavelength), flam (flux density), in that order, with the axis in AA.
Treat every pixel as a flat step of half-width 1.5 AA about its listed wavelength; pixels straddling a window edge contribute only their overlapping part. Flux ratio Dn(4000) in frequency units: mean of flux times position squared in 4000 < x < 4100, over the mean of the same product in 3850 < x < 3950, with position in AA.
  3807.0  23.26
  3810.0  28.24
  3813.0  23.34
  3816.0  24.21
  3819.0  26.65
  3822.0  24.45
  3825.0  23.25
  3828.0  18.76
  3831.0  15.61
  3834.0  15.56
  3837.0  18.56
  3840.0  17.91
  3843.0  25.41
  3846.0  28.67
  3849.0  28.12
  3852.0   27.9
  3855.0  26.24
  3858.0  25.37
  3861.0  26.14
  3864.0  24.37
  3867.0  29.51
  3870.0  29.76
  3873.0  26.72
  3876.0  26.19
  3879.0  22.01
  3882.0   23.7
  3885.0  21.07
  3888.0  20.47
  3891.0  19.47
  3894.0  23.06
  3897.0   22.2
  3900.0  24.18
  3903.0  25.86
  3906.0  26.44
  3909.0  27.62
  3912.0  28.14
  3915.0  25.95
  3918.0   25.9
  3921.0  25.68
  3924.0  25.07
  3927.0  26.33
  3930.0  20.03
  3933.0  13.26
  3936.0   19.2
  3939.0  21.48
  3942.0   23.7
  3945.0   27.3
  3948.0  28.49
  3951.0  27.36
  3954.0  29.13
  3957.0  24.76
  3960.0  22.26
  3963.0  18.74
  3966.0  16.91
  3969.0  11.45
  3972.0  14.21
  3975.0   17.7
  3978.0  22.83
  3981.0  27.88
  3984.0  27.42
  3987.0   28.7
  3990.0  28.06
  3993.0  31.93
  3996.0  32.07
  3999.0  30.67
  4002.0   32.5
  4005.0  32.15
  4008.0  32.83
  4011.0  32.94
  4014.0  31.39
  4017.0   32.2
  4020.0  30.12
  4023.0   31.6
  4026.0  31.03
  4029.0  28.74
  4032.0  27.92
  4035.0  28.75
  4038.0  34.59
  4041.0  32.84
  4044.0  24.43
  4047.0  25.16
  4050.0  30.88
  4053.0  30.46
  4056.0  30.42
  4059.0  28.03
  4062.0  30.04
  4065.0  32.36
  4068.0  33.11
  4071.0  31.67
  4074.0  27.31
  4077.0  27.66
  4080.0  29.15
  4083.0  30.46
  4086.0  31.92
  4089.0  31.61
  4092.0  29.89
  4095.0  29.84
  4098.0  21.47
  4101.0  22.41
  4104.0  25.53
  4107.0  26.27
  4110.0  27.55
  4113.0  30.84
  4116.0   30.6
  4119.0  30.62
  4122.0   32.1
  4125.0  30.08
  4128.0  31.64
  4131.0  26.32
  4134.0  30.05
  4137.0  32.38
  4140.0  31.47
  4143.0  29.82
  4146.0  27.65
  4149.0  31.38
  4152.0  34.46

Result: 1.32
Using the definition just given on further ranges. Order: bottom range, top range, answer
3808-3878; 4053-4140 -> 1.37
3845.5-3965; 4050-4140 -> 1.31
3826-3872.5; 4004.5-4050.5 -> 1.39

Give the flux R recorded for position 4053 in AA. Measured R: 30.46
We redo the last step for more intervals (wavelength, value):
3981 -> 27.88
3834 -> 15.56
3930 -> 20.03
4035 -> 28.75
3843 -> 25.41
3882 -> 23.7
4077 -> 27.66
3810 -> 28.24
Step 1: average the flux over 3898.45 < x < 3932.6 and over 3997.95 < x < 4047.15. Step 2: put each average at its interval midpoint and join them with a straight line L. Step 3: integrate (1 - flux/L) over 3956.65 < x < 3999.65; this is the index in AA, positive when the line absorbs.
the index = 7.5 AA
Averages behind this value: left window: 25.2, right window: 30.7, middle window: 23.5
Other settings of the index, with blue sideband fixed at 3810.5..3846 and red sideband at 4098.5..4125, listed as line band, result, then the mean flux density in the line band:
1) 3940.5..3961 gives -1.5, 26.2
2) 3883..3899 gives 1.2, 21.4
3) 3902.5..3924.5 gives -2.6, 26.4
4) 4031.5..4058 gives -2.9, 29.5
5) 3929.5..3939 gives 2.5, 17.9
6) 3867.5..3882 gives -2.1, 26.1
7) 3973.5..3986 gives 0.5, 24.1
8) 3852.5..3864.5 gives -1.8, 25.8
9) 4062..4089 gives -3.2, 30.5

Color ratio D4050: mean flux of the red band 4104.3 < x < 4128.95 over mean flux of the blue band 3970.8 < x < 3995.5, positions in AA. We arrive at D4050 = 1.18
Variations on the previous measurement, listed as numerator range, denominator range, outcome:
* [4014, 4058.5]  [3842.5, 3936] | 1.21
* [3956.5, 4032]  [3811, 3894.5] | 1.13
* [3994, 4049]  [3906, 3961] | 1.25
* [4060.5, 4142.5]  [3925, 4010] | 1.19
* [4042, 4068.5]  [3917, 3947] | 1.29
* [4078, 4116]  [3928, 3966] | 1.24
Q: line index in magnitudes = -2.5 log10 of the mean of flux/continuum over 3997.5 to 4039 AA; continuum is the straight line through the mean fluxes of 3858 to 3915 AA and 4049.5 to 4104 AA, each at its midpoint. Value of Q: -0.12 mag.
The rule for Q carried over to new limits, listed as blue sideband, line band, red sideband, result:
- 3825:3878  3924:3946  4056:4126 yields 0.190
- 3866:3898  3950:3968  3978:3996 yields 0.198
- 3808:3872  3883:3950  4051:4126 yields 0.090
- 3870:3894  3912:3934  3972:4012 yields 0.062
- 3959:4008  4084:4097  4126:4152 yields -0.065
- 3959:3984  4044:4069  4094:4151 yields -0.195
